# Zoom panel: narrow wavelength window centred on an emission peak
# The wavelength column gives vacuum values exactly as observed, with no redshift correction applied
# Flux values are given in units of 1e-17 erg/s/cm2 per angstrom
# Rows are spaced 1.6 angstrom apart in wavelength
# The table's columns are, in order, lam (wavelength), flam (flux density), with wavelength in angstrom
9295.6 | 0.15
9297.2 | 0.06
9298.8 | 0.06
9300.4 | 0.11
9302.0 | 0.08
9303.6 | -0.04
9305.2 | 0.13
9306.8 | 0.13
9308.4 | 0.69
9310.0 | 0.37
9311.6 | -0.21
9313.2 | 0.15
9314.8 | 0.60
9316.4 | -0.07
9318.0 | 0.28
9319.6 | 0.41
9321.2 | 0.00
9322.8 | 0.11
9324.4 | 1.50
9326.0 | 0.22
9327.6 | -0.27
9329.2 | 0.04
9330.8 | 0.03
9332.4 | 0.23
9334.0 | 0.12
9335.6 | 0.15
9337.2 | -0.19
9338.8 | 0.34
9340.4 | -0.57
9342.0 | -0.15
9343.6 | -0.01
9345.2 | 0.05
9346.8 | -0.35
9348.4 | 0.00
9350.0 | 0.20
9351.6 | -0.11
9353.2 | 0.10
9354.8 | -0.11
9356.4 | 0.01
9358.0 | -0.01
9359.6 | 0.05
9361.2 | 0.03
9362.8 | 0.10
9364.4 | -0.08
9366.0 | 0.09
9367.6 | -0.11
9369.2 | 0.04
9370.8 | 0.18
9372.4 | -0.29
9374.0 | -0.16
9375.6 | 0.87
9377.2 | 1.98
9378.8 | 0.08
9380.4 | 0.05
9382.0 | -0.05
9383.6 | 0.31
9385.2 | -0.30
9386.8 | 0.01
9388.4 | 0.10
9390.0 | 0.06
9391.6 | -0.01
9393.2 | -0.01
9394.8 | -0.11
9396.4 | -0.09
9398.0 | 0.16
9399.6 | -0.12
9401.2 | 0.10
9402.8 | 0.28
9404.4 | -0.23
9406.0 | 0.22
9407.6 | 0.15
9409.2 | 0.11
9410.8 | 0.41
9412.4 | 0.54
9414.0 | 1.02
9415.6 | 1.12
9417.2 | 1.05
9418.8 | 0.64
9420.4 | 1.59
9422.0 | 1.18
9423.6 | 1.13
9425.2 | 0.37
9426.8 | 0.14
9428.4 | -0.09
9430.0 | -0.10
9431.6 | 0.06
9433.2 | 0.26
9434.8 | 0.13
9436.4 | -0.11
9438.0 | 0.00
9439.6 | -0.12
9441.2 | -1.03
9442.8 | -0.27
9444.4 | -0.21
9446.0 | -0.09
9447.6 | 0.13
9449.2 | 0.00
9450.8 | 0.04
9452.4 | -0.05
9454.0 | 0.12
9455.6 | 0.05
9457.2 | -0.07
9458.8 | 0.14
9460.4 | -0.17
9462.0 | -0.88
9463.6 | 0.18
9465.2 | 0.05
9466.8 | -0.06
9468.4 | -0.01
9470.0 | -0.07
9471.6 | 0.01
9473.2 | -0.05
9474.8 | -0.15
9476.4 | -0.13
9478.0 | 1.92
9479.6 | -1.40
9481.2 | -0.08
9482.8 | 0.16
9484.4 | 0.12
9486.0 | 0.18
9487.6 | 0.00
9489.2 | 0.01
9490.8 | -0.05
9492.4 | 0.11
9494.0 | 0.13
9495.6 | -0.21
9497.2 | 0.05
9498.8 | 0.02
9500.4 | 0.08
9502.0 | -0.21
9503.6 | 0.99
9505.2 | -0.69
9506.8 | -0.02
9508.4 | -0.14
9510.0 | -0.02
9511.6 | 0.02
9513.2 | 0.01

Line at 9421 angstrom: [O II]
